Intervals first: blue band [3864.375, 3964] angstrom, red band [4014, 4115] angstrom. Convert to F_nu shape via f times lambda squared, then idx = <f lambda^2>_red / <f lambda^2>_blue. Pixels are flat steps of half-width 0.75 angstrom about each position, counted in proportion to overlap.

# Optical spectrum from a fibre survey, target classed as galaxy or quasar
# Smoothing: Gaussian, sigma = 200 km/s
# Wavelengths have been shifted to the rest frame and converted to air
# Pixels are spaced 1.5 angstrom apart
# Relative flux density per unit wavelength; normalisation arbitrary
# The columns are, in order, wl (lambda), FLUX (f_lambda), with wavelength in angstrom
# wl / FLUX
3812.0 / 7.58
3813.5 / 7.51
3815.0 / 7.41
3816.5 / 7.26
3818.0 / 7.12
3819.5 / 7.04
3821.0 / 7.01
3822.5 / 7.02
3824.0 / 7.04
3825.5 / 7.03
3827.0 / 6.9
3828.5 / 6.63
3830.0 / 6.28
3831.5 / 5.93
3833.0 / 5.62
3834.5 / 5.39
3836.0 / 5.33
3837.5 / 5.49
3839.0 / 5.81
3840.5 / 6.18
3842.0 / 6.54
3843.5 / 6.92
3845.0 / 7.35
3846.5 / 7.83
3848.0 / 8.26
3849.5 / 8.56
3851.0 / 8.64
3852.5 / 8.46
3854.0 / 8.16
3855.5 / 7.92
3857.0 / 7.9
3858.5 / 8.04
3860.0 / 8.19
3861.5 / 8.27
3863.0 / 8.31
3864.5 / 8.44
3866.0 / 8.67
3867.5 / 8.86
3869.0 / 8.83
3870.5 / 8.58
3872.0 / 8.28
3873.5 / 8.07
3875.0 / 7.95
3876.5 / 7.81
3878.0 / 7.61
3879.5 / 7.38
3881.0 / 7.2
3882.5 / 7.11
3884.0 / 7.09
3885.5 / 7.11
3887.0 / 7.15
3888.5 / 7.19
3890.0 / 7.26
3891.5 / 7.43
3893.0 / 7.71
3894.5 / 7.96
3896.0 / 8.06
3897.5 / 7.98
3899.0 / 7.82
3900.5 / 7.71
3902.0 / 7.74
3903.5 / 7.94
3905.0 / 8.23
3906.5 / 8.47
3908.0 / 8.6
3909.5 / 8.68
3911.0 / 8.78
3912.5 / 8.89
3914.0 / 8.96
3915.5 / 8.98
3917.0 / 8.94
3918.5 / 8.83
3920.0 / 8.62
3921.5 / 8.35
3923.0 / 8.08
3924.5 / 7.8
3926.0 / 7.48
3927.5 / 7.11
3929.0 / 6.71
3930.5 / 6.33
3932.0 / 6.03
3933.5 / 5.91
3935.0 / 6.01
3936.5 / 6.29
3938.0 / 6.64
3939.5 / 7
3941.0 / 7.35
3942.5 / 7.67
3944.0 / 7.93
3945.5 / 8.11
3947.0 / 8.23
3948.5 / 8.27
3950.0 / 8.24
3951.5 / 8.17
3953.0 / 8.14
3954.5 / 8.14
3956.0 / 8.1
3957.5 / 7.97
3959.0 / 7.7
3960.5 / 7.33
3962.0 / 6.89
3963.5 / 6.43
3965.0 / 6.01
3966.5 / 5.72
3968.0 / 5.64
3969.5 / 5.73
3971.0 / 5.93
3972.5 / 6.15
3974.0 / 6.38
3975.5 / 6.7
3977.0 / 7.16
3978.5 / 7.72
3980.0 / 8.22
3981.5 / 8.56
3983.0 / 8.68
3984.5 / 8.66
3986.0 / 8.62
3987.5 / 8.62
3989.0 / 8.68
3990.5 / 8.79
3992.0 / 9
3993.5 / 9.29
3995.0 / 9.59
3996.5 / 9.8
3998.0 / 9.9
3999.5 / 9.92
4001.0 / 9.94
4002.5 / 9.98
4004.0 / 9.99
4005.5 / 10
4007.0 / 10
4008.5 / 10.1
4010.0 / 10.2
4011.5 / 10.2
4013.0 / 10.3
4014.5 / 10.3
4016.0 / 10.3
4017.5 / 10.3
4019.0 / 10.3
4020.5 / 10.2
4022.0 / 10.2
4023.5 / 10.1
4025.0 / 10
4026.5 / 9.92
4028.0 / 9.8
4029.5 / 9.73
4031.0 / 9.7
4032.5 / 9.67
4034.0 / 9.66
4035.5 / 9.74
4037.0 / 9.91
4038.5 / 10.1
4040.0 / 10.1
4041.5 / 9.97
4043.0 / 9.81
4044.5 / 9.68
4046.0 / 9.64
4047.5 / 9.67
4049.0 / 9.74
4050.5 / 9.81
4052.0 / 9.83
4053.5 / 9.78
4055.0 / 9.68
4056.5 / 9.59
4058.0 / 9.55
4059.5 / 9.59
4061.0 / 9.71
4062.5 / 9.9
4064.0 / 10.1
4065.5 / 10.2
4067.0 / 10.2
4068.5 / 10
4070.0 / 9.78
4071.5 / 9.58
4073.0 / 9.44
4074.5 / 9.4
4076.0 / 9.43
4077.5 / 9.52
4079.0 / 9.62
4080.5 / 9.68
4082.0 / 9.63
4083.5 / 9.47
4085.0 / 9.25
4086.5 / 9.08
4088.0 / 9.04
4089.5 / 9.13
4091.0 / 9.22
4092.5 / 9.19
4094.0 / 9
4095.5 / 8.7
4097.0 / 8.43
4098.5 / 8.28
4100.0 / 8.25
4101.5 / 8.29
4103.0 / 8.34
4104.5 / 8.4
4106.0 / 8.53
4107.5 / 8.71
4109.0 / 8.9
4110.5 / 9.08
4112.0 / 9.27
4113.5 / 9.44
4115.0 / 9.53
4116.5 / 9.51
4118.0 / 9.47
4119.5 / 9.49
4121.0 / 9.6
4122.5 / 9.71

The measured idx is 1.32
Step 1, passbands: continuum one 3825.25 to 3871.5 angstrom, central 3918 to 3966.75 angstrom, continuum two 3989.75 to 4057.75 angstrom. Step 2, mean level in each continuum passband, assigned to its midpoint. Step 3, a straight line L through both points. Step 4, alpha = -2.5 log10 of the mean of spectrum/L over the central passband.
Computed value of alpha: 0.18 mag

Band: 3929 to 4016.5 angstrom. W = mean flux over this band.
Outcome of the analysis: 8.08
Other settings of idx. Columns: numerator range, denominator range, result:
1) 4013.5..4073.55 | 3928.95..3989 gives 1.42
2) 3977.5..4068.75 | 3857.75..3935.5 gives 1.31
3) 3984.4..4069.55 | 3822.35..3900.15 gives 1.43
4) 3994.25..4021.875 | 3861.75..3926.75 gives 1.32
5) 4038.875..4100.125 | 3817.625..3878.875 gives 1.43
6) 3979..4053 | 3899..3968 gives 1.32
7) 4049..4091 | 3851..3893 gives 1.34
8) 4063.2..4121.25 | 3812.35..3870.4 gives 1.43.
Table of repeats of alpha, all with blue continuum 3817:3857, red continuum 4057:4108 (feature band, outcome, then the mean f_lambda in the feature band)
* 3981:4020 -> -0.14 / 9.63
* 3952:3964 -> 0.06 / 7.62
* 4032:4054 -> -0.11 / 9.81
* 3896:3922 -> -0.11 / 8.43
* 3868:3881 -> -0.10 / 8.03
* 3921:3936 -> 0.13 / 6.95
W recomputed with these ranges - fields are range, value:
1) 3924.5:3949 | 7.08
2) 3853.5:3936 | 7.88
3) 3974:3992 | 8.18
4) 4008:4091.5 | 9.8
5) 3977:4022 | 9.49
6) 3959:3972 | 6.29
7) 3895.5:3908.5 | 8.05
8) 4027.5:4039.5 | 9.79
